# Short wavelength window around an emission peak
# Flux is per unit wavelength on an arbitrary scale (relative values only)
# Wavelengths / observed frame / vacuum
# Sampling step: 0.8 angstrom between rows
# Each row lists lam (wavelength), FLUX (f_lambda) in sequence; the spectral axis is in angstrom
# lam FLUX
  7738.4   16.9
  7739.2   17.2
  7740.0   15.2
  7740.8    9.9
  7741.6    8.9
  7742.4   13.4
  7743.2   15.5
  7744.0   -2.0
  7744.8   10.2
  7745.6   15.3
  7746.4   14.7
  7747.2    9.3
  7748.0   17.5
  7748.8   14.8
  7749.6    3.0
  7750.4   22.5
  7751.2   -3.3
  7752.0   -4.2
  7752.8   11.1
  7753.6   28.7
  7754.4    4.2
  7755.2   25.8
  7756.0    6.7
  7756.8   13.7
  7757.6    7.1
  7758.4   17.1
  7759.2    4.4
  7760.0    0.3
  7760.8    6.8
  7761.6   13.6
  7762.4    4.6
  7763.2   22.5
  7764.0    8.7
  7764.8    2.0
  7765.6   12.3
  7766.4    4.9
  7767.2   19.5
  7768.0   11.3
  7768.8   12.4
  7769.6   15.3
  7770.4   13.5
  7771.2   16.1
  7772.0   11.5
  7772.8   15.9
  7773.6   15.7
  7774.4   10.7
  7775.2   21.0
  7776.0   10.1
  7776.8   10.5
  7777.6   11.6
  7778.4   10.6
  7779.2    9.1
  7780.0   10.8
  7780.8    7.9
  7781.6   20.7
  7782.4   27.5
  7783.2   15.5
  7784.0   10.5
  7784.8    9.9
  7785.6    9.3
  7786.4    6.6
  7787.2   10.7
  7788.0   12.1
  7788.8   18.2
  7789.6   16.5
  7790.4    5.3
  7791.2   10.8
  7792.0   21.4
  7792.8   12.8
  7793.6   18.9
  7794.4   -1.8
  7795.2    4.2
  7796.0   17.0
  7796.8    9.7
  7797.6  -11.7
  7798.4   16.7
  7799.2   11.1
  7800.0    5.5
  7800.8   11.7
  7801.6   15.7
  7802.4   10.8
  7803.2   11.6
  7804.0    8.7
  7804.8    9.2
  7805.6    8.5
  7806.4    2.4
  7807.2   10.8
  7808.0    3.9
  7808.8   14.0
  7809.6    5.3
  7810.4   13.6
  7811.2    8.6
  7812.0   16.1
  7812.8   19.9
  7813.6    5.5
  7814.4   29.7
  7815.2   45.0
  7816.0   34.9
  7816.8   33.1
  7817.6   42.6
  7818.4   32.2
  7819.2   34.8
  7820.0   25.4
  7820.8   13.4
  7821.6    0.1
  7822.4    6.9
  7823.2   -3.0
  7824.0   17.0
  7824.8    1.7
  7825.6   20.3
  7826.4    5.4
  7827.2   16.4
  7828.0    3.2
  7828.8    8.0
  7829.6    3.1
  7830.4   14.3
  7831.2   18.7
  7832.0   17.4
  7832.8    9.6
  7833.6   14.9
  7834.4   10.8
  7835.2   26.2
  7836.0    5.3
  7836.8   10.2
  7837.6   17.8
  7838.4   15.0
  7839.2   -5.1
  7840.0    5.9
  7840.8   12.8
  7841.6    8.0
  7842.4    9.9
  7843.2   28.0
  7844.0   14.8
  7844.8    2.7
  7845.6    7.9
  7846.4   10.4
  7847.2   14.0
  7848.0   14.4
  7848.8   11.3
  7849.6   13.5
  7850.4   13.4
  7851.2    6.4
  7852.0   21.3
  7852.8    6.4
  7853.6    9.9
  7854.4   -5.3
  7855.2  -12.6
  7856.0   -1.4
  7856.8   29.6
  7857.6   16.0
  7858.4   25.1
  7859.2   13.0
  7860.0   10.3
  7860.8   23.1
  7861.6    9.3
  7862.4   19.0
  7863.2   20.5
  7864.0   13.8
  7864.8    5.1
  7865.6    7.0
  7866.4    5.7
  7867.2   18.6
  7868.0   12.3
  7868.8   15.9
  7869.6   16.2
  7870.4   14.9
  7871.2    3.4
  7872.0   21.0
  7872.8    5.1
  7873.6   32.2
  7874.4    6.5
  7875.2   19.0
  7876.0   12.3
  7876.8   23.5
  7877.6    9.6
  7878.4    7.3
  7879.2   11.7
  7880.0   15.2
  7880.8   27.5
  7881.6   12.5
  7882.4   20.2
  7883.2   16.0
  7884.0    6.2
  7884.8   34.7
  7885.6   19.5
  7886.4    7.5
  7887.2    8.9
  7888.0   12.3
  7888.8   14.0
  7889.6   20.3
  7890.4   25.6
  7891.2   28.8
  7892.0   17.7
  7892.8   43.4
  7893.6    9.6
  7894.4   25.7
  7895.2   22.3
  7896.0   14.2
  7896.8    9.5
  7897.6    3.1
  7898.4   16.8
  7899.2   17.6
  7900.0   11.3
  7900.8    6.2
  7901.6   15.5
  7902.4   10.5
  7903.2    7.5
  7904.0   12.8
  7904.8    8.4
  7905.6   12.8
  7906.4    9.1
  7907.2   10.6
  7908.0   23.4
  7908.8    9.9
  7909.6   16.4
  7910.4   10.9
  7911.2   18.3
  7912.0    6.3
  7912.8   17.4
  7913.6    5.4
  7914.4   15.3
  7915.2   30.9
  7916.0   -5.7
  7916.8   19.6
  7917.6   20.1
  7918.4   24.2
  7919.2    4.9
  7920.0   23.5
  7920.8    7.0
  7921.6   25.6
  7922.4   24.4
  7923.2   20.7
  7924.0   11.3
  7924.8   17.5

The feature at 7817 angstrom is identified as Hgamma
